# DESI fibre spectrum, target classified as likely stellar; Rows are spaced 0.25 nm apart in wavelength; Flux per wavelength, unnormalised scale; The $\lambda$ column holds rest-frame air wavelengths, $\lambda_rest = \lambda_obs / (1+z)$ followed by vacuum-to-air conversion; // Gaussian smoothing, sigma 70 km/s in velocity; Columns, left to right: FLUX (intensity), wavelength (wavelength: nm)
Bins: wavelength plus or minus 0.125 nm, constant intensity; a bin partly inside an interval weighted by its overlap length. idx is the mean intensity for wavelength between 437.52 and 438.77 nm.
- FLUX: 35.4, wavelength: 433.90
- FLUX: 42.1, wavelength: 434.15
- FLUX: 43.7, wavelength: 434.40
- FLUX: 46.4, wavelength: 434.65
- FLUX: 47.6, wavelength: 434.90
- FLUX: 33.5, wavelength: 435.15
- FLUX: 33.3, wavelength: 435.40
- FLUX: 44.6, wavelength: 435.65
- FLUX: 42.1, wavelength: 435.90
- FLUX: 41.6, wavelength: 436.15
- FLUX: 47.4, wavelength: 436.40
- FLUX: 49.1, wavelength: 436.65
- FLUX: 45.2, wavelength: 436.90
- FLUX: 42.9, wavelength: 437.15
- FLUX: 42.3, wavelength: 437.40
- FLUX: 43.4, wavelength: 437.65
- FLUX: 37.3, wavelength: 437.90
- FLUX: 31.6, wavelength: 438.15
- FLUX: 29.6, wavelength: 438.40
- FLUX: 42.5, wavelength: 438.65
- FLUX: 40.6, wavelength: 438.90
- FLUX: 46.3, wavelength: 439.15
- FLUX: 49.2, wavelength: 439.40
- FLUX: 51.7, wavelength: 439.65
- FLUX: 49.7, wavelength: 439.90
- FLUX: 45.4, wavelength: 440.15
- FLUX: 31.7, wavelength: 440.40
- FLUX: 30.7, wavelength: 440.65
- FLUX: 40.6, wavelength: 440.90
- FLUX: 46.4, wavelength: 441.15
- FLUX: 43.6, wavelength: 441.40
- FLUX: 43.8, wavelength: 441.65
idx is 36.9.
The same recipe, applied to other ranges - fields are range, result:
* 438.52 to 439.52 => 44.6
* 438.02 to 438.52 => 30.7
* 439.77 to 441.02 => 39.7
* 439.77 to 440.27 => 47.6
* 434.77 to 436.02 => 40.2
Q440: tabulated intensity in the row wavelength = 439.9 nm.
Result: 49.7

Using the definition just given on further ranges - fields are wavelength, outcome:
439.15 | 46.3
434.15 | 42.1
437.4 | 42.3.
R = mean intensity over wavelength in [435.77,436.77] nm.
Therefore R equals 45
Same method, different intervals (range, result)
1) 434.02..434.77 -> 44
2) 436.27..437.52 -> 45.4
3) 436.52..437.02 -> 47.2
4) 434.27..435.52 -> 40.9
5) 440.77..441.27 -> 43.3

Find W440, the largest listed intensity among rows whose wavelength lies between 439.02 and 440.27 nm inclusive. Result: 51.7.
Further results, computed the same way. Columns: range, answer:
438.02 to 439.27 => 46.3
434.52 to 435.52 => 47.6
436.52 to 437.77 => 49.1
